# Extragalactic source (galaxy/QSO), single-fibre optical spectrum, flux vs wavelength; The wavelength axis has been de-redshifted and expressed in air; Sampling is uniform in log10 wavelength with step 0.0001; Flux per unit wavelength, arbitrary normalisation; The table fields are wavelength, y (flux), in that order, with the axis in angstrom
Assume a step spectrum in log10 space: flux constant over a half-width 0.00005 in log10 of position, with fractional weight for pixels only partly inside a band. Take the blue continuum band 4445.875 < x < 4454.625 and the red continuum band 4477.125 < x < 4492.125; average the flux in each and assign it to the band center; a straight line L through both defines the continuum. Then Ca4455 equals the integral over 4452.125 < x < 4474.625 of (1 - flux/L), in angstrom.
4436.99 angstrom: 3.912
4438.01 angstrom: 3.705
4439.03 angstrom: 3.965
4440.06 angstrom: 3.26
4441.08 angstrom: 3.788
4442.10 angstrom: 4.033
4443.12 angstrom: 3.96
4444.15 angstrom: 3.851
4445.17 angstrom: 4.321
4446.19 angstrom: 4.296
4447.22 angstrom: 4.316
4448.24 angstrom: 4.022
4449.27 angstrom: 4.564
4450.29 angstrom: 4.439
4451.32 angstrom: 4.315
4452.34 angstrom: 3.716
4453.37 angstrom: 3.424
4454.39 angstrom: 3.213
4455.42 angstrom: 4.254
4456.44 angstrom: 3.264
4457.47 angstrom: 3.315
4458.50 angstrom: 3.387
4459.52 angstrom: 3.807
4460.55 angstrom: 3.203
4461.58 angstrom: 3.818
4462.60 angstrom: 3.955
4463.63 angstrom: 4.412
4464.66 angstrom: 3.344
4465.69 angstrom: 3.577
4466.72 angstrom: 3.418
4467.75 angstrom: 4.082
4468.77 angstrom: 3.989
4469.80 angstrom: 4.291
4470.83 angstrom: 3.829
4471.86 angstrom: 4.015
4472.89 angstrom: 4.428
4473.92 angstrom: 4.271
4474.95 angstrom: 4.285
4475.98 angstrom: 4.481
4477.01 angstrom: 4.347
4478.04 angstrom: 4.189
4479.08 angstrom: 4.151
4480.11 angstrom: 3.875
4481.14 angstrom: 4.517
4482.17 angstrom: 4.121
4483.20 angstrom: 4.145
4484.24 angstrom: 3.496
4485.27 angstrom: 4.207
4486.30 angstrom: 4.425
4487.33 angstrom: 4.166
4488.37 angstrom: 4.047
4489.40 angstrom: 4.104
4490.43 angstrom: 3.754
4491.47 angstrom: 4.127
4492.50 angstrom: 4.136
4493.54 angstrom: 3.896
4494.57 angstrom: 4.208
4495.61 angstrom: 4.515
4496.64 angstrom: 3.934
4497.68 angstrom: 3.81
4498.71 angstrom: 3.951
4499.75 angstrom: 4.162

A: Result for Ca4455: 1.6 angstrom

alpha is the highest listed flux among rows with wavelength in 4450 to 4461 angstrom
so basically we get 4.439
